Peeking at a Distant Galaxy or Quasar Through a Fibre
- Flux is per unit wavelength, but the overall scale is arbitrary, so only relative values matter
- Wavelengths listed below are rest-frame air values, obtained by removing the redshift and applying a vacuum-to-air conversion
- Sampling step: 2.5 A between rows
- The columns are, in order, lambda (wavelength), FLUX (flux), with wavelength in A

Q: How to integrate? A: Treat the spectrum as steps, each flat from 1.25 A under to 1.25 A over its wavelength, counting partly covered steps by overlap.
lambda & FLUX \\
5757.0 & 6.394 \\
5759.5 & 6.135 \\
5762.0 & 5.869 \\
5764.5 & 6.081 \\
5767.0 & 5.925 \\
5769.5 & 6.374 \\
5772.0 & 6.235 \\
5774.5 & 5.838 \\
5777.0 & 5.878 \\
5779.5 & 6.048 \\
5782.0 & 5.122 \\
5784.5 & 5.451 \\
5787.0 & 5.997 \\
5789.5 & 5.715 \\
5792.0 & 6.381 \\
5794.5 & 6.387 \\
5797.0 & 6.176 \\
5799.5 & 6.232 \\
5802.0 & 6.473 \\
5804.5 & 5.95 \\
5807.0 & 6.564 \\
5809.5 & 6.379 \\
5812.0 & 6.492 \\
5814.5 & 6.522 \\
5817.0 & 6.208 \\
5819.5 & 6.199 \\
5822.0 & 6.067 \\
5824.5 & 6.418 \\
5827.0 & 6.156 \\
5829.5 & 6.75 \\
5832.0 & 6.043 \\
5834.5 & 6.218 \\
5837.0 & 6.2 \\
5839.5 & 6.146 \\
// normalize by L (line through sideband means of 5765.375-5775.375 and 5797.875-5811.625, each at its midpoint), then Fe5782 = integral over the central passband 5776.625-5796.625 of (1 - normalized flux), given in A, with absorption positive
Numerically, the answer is 1.0 A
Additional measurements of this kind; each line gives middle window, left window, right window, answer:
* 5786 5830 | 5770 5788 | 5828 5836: -1.3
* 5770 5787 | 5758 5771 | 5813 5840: 0.9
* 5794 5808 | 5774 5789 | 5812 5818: -0.4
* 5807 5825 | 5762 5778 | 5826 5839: -0.4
